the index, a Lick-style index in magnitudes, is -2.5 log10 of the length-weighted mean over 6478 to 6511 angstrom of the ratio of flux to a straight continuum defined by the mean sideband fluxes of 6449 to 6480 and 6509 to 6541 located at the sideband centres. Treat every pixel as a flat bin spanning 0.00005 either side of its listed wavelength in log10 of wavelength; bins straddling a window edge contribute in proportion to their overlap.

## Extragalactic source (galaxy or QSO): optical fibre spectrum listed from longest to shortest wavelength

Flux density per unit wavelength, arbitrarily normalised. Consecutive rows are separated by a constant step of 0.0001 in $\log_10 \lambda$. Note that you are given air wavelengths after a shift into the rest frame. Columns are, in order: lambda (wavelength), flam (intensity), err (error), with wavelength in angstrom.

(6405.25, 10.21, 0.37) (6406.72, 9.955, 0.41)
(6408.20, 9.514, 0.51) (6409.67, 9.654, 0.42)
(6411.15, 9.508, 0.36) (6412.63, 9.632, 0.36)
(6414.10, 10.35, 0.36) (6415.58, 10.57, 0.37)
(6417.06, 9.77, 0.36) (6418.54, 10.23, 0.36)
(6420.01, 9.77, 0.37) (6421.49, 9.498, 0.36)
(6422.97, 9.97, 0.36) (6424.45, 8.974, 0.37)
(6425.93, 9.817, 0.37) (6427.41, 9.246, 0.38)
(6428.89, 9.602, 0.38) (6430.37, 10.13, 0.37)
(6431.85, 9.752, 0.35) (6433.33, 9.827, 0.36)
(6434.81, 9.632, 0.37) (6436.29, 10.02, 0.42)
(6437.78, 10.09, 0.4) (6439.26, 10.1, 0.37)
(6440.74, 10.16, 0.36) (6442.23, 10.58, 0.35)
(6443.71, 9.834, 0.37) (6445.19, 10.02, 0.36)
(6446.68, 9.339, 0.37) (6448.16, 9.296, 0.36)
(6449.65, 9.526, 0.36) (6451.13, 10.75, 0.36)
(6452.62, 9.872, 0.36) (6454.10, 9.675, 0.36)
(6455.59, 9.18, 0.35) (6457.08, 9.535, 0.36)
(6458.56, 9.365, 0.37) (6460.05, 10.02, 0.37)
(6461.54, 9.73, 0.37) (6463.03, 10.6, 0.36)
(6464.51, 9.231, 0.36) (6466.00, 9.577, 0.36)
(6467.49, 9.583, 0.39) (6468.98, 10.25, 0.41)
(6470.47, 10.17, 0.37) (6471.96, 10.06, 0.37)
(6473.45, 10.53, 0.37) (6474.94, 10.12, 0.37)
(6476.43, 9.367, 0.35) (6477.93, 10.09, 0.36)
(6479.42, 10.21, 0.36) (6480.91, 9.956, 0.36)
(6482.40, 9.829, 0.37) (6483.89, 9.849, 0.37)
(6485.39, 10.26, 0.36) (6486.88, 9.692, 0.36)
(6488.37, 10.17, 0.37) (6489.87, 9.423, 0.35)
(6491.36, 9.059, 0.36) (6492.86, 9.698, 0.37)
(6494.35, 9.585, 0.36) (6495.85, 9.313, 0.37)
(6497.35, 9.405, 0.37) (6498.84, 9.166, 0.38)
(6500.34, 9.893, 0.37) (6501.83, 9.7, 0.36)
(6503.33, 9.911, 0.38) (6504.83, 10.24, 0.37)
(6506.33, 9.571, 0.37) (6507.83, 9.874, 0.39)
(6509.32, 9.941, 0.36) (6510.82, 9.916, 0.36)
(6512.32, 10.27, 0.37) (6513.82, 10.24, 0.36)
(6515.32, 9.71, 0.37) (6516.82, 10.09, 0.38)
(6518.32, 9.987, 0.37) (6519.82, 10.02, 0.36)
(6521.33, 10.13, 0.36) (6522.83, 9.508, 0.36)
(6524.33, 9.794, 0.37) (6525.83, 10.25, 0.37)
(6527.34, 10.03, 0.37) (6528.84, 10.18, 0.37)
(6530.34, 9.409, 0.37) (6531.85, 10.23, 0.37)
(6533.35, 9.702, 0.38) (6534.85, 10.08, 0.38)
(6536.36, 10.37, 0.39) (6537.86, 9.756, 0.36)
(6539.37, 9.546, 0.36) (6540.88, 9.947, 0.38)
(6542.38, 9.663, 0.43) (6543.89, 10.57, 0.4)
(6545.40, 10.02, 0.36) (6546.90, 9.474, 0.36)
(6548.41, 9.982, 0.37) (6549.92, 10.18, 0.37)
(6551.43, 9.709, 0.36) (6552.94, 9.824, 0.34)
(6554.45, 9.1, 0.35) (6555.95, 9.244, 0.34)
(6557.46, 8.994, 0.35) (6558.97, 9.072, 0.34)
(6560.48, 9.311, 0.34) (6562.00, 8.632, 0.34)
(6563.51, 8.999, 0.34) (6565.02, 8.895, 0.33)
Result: 0.02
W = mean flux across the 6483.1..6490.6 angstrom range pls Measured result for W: 9.88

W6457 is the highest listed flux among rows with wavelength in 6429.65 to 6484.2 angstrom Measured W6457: 10.75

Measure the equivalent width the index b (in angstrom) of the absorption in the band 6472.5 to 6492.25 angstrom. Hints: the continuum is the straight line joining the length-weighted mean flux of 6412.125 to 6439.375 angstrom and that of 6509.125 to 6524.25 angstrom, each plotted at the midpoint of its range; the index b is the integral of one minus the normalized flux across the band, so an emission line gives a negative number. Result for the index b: 0.1 angstrom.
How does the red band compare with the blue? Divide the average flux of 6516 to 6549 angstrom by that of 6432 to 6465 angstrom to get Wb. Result 1.01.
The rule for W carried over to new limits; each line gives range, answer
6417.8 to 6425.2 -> 9.69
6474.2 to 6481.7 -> 9.95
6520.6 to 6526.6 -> 9.92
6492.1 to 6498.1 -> 9.5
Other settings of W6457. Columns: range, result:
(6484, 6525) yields 10.27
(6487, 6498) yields 10.17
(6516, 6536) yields 10.25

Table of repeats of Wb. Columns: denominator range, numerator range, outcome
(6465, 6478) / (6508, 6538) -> 1.00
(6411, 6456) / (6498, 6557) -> 1.00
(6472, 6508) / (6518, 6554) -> 1.01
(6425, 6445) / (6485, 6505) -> 0.97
